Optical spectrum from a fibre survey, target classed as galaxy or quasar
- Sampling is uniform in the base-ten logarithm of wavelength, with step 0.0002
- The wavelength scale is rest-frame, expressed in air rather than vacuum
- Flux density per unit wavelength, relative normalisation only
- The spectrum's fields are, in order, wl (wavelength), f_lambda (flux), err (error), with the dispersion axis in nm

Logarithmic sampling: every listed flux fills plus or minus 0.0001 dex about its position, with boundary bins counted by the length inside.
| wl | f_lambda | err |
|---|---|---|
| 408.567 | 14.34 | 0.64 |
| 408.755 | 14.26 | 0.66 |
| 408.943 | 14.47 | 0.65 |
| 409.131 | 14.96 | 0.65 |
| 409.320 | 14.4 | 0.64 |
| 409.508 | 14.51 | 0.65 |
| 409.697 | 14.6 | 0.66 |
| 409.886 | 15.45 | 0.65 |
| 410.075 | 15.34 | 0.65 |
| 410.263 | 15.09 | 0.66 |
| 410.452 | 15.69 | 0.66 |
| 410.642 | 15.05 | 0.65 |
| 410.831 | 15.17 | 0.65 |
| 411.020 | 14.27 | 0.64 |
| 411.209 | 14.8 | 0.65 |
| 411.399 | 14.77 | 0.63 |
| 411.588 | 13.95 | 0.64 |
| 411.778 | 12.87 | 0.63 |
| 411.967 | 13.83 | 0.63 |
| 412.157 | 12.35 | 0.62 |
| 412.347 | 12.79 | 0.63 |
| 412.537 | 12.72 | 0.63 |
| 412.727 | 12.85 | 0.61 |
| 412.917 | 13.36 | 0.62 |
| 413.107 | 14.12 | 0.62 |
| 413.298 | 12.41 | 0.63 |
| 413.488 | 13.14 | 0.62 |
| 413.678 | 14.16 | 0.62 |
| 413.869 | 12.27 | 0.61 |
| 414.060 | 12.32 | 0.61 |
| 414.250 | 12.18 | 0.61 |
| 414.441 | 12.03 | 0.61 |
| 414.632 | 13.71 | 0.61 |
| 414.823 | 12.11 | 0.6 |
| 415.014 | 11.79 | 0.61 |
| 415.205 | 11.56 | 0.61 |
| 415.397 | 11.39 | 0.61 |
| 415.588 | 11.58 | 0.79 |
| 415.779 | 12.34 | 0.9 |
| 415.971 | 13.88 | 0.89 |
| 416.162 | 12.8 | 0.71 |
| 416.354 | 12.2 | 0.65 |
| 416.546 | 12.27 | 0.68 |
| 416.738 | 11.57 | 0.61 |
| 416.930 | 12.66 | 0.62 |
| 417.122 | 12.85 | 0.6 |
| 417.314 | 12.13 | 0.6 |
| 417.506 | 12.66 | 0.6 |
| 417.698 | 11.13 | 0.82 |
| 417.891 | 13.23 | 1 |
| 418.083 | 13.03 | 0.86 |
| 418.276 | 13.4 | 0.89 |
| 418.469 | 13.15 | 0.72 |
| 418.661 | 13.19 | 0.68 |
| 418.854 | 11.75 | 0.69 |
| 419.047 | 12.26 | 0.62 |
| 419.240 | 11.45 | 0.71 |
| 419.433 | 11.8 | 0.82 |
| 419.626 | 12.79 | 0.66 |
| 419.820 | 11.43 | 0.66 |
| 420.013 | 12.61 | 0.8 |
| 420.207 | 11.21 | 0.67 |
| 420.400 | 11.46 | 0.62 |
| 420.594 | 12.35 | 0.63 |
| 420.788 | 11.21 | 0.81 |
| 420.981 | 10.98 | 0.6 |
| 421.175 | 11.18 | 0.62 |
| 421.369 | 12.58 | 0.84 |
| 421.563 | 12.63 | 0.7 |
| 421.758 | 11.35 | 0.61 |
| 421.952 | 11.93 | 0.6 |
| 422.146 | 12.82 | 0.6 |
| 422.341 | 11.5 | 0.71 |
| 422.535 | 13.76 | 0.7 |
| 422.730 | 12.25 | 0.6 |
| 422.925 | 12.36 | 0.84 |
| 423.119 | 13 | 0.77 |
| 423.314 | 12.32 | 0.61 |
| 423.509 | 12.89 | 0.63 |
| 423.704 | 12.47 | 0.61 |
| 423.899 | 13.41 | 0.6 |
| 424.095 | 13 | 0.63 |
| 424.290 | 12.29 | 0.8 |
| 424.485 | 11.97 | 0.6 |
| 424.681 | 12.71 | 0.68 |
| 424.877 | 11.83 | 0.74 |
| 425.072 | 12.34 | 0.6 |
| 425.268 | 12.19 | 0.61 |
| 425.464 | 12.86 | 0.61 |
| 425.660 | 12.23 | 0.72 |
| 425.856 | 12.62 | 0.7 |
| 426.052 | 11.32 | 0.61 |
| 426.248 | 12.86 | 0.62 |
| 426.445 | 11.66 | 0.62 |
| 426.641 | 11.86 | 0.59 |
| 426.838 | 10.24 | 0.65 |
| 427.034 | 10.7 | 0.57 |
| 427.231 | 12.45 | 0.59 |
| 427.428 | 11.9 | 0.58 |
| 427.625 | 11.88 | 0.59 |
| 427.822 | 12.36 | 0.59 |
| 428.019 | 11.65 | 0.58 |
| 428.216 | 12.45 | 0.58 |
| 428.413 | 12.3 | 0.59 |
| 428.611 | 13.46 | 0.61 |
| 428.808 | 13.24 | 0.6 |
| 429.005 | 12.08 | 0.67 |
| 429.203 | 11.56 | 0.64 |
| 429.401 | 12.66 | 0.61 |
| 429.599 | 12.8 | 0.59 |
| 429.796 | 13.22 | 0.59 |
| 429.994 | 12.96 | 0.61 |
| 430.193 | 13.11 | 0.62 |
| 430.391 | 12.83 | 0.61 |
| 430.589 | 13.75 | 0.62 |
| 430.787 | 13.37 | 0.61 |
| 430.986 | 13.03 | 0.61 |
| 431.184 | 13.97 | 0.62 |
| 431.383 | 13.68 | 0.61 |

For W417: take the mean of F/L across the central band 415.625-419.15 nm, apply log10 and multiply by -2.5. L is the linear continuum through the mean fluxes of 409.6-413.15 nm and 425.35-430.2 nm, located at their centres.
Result 0.07 mag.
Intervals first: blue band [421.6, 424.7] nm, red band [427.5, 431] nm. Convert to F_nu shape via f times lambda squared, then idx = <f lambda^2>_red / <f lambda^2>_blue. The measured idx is 1.05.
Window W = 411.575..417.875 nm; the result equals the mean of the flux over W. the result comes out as 12.6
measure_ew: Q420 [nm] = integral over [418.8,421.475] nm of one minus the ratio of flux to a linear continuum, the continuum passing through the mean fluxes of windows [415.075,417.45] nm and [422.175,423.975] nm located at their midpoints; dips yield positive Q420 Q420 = 0.15 nm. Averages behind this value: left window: 12.3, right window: 12.7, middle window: 11.8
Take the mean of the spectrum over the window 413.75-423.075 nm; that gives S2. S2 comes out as 12.2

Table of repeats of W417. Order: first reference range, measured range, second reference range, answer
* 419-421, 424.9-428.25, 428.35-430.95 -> 0.05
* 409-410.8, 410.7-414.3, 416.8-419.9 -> 0.06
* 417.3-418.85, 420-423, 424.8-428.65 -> 0.04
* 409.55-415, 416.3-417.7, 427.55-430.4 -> 0.09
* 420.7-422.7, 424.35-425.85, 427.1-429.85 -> -0.01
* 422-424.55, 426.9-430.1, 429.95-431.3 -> 0.07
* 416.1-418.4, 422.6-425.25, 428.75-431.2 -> 0.02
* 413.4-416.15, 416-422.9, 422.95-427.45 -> 0.01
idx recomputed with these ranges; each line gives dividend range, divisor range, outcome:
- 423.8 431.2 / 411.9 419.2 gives 1.05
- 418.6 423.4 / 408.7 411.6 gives 0.86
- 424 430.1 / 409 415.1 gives 0.96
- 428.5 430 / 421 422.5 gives 1.10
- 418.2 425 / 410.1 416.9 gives 0.97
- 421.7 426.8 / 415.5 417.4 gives 1.03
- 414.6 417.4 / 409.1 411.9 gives 0.86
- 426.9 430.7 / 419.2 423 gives 1.08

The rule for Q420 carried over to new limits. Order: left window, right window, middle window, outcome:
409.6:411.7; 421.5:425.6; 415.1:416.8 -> 0.209 nm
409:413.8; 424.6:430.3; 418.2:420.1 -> 0.121 nm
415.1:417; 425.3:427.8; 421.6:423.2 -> -0.047 nm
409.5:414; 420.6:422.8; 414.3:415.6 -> 0.125 nm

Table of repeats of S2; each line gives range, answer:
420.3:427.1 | 12.2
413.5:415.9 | 12.3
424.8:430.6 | 12.3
